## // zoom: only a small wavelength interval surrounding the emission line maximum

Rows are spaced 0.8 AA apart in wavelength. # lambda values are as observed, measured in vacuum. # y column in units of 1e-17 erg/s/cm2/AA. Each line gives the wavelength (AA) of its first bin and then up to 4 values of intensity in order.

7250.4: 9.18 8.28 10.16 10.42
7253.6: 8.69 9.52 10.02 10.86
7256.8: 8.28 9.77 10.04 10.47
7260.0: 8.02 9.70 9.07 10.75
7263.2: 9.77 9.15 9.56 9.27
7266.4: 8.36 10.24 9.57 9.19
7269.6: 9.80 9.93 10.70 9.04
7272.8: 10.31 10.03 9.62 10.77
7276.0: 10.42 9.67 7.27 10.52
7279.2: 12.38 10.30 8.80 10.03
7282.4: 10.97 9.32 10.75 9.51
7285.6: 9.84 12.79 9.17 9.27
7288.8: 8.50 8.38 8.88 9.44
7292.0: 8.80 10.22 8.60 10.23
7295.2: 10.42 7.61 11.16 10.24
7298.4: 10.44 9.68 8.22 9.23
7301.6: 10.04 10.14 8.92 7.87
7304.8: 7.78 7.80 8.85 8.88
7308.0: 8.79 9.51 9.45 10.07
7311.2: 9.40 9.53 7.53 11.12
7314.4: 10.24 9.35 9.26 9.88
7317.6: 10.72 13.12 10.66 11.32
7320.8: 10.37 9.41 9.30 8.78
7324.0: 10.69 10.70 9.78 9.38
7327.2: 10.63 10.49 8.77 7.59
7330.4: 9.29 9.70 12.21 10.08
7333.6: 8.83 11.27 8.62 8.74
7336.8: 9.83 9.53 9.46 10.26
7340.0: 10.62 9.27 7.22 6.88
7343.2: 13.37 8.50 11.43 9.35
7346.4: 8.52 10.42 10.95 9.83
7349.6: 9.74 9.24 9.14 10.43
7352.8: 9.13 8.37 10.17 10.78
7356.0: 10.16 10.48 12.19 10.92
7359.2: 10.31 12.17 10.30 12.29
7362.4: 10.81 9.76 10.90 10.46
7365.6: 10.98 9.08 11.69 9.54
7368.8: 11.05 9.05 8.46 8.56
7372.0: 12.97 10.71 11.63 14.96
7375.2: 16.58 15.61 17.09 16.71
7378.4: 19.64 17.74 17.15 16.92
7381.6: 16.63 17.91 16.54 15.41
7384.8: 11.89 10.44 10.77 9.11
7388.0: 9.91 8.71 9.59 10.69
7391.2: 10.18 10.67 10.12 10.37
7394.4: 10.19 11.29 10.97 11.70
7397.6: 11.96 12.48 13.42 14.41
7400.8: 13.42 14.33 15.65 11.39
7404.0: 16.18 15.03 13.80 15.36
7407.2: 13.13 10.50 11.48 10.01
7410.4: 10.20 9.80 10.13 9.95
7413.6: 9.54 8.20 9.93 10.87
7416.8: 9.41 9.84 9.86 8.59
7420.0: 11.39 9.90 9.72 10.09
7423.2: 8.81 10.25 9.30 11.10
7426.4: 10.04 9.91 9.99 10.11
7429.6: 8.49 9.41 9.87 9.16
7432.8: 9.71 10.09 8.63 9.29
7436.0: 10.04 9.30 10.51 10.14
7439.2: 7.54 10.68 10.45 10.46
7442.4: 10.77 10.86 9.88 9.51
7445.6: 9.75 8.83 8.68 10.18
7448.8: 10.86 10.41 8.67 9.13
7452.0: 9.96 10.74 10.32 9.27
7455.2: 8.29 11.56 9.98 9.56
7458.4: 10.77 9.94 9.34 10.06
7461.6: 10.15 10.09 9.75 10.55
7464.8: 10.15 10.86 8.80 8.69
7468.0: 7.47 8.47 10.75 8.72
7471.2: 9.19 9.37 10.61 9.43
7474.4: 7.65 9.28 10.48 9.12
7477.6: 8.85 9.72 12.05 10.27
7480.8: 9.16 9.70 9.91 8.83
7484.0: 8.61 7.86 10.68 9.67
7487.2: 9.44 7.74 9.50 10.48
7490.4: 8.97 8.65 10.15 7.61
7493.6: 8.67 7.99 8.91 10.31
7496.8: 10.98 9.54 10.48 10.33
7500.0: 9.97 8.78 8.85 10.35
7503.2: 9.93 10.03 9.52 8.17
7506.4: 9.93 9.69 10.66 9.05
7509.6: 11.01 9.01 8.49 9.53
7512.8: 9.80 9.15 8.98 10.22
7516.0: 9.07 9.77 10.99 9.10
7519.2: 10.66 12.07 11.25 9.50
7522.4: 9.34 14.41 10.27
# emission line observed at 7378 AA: H-alpha 6563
